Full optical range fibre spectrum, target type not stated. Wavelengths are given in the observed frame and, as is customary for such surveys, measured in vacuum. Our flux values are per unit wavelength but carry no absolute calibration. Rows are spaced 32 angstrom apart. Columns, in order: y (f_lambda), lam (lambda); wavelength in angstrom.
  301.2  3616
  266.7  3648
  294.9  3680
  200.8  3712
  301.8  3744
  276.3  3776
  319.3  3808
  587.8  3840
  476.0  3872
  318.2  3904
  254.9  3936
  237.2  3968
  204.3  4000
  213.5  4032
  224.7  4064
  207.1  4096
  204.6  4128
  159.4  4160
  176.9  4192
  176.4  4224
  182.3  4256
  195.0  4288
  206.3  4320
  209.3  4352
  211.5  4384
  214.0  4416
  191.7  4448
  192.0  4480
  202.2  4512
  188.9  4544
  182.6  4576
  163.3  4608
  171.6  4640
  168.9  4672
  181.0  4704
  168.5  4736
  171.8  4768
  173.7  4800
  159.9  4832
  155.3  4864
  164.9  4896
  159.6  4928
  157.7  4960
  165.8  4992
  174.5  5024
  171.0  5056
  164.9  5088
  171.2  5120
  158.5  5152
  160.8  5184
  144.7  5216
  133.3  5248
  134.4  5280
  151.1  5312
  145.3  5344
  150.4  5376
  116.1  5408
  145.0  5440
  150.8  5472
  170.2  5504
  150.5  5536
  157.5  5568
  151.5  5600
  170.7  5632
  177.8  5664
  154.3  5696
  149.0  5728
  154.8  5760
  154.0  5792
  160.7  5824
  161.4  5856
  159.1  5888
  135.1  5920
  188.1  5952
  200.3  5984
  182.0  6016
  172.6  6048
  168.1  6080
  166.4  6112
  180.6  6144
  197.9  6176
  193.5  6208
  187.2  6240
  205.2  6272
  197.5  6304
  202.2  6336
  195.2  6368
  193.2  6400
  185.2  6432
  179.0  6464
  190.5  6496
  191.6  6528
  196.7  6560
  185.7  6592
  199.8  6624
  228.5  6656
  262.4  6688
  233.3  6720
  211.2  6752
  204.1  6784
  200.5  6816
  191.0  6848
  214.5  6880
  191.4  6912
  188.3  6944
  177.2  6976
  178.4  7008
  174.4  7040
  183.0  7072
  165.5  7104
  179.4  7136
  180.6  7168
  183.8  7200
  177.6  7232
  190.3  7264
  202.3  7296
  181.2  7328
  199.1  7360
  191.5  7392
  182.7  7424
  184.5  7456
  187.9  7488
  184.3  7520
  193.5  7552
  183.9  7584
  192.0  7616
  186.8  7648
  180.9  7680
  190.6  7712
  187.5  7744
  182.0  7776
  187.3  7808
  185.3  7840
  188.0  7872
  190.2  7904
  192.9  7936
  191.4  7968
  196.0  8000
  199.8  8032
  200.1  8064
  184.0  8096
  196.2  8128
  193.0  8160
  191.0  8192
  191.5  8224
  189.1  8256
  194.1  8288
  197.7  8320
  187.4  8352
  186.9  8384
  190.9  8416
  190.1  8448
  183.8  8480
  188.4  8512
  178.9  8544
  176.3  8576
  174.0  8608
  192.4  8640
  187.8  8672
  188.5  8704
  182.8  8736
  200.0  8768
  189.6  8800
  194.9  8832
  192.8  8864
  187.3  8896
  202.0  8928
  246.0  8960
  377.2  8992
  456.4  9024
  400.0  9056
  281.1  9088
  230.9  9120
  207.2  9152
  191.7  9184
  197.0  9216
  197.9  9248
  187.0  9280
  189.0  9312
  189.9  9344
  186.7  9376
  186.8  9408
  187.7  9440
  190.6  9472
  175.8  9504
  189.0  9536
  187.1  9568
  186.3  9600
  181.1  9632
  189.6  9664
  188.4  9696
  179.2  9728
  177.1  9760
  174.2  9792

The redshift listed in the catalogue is 0.37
